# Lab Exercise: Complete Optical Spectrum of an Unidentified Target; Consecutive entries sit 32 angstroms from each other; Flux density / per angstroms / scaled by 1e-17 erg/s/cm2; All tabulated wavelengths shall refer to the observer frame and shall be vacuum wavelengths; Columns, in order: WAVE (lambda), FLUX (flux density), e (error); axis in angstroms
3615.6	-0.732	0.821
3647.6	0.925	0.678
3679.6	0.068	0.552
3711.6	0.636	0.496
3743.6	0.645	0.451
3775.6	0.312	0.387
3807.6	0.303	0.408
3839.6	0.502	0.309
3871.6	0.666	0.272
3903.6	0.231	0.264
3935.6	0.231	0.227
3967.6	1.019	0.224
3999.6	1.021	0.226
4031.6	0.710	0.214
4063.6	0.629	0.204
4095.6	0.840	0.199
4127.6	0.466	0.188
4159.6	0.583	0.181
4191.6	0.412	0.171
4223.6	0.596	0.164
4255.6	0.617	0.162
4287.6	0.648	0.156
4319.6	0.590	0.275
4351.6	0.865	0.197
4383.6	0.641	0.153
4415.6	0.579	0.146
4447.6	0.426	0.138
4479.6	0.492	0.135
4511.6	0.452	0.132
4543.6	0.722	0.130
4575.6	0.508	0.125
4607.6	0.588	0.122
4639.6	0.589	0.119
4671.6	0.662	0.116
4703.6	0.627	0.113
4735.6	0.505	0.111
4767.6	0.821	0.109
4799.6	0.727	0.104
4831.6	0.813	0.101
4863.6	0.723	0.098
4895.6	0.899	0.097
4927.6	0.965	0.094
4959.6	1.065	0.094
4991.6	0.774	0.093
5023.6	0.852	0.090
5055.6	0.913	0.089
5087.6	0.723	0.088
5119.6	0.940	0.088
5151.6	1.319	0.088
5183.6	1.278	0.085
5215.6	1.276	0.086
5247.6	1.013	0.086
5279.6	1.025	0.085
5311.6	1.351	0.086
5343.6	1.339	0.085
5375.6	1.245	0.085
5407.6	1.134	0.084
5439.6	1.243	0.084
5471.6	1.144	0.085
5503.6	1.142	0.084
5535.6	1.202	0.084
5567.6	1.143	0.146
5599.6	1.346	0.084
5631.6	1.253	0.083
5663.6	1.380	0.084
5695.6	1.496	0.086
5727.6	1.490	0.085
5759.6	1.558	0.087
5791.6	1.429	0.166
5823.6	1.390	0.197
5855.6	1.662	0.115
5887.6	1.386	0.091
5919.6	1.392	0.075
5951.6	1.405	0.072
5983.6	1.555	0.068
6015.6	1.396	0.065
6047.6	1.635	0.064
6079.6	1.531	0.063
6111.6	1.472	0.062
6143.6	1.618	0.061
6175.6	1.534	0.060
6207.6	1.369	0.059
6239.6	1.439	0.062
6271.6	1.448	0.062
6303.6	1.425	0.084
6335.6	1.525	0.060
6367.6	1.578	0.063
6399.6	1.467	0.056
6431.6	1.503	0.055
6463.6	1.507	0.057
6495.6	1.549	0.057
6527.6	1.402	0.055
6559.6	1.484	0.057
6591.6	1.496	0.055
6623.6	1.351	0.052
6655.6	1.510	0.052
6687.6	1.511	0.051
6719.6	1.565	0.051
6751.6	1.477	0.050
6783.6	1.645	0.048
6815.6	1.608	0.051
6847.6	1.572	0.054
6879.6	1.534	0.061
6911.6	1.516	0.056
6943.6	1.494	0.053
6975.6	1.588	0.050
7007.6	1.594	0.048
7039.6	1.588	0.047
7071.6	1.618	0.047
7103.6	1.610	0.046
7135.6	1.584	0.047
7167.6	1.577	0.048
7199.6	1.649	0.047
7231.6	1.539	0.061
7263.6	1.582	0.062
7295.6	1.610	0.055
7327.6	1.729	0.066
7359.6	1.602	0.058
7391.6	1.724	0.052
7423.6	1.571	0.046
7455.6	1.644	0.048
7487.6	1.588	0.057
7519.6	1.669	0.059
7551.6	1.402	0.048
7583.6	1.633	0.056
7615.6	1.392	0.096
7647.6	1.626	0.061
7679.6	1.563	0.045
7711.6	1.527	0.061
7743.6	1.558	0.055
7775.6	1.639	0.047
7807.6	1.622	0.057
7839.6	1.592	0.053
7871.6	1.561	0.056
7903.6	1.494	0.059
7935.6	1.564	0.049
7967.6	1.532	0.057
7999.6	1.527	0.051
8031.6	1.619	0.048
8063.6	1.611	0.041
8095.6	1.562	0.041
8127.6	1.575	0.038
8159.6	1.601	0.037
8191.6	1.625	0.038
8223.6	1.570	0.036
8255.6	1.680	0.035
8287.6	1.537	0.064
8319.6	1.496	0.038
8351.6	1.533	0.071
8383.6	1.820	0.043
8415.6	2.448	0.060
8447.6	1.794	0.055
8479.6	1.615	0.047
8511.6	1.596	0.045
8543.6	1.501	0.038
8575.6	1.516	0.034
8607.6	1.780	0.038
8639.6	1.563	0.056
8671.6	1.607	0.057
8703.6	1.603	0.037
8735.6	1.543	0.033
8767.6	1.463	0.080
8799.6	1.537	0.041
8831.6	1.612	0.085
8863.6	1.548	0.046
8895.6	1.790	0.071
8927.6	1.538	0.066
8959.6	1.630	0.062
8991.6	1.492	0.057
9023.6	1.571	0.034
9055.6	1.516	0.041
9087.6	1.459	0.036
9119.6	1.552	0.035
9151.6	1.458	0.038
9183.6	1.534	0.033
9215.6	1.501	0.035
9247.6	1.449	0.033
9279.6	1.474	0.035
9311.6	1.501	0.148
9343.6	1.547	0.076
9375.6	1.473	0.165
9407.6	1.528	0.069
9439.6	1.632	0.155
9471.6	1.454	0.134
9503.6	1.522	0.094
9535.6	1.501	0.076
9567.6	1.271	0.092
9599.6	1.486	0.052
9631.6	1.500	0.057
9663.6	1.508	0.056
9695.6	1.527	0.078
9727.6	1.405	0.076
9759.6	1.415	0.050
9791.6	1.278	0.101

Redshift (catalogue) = 0.280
